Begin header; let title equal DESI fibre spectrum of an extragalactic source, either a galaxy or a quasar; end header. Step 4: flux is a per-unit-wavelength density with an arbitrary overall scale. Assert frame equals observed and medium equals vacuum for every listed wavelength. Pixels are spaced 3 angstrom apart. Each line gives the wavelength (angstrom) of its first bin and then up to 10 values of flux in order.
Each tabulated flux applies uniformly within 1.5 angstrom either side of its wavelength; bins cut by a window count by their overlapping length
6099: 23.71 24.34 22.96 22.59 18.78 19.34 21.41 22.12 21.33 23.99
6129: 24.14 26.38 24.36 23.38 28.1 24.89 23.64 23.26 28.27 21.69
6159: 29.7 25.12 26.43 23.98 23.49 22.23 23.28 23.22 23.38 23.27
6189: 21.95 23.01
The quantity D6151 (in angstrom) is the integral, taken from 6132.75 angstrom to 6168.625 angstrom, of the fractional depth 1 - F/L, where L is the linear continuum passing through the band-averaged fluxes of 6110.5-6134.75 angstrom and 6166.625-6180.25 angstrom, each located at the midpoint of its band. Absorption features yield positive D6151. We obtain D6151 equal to -3.78 angstrom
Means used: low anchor 22.4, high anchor 23.2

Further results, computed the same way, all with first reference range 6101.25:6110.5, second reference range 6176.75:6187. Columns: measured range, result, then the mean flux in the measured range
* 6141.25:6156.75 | -1.2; 24.8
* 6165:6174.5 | -0.3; 23.8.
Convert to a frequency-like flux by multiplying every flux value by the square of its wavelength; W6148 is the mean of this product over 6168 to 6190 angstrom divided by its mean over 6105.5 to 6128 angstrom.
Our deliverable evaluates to 1.09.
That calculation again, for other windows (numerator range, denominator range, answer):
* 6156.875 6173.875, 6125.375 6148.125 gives 1.03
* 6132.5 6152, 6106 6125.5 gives 1.18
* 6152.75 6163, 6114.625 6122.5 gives 1.23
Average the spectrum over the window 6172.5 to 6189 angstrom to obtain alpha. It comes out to 23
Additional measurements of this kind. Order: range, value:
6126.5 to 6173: 25.1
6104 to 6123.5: 21.2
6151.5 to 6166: 26.2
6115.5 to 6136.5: 23.4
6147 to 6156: 24.7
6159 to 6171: 25.5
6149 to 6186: 24.5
